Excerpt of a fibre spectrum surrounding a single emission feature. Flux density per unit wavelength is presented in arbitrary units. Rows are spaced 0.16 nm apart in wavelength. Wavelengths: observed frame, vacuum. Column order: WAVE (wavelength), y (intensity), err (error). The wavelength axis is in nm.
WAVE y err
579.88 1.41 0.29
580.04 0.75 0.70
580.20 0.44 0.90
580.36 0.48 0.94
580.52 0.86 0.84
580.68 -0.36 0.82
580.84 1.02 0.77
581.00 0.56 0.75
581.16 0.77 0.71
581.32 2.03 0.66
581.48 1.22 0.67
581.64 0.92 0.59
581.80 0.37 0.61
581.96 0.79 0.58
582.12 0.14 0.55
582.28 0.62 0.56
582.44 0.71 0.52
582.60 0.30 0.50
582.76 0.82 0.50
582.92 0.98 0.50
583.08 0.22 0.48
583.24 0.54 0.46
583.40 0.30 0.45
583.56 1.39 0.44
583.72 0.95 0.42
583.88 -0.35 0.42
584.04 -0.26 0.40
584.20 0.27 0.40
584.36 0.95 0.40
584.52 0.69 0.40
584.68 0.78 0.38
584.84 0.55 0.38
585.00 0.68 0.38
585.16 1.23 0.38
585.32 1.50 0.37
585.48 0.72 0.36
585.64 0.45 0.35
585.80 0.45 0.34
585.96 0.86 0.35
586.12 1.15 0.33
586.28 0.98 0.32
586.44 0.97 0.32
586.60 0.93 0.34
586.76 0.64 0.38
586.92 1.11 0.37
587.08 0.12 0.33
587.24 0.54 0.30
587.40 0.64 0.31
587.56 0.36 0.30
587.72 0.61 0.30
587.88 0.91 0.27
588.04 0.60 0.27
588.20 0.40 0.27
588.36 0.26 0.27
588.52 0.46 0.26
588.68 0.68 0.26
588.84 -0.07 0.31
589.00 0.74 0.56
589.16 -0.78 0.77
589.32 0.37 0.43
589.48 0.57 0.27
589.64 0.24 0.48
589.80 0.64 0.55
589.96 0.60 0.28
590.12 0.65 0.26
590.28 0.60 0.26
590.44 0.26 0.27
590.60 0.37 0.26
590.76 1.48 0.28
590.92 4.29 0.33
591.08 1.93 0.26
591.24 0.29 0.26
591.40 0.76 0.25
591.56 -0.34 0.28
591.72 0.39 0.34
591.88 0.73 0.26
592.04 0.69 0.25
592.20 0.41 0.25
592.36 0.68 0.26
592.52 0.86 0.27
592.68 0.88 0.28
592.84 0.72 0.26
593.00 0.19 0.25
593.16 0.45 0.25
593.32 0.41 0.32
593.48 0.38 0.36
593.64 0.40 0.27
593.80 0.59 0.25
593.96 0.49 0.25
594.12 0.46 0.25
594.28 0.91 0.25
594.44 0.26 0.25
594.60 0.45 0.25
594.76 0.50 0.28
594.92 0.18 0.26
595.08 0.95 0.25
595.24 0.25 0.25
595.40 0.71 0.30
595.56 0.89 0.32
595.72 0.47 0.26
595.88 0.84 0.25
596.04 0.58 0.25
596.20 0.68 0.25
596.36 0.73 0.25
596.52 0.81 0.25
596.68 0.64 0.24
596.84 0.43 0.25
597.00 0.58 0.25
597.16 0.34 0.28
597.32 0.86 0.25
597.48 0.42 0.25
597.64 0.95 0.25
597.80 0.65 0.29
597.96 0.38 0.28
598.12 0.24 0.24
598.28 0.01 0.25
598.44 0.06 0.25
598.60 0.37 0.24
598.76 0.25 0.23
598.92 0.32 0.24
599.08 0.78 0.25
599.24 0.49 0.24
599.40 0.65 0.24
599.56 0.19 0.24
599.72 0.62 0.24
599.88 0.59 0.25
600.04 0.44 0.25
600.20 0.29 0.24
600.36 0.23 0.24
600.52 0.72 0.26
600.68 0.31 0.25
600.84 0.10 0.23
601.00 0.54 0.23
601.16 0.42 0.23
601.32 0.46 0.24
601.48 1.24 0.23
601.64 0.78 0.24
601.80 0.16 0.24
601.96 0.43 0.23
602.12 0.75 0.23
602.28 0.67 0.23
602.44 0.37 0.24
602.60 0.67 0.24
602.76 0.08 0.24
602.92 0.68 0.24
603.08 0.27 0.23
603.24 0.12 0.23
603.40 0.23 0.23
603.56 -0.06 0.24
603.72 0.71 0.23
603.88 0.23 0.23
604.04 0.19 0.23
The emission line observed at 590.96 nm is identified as [O III]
